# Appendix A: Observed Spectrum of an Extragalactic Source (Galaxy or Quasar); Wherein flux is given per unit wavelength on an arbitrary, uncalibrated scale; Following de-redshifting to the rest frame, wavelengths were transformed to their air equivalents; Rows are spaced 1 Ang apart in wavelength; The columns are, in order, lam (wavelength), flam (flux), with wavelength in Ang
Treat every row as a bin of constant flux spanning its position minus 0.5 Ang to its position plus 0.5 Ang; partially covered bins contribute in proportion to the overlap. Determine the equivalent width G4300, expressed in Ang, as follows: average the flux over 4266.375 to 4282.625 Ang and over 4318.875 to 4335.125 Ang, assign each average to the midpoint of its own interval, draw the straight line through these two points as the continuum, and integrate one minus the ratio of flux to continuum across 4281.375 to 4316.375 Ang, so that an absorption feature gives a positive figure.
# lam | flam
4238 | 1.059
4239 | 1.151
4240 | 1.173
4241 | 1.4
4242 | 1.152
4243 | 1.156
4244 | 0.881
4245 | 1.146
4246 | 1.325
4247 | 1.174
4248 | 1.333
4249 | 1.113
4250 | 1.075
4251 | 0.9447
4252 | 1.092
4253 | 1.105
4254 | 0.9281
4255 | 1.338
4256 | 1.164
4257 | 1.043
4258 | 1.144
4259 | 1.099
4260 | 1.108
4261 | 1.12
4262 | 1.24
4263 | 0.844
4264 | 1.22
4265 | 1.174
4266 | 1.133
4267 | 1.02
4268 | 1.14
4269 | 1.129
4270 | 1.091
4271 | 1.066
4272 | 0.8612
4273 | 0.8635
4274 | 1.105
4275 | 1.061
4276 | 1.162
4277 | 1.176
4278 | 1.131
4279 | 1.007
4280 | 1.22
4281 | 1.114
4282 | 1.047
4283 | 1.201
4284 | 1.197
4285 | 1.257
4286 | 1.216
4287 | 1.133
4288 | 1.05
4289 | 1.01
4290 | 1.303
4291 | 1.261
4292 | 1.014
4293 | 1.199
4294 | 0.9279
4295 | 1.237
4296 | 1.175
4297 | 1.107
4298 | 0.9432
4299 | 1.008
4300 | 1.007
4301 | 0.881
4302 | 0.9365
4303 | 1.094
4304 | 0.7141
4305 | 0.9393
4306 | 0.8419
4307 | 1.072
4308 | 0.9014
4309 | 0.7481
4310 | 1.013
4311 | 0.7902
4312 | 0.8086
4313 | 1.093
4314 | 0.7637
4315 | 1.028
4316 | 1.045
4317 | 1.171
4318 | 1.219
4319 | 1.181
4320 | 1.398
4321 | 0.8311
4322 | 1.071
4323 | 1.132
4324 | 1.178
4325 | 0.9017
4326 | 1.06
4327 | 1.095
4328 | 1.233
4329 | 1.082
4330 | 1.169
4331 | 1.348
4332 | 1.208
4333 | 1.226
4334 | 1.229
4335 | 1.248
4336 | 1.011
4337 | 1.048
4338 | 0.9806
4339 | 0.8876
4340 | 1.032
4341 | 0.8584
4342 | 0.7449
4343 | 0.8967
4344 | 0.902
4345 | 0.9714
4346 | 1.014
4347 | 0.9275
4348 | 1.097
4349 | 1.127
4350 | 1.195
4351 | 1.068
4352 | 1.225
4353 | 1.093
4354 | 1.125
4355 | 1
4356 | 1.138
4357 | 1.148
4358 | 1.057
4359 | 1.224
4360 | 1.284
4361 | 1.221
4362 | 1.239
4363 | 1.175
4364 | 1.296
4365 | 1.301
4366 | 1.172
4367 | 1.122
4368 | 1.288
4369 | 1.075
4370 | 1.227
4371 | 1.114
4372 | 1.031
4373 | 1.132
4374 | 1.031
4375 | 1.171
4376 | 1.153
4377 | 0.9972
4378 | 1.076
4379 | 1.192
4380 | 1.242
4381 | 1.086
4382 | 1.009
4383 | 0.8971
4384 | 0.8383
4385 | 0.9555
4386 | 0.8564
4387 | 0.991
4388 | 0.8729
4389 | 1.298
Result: 2.6 Ang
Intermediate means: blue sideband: 1.08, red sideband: 1.15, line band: 1.03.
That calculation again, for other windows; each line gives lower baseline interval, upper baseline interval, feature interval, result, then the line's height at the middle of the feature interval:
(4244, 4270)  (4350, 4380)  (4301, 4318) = 2.9 Ang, 1.14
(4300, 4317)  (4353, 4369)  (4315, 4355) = -1.2 Ang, 1.05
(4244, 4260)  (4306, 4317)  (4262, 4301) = -2.6 Ang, 1.03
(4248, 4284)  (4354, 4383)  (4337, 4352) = 1.9 Ang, 1.13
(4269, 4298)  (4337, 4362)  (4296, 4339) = 1.6 Ang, 1.08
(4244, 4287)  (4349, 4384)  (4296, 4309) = 1.9 Ang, 1.12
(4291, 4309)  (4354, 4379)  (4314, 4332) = -1.1 Ang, 1.05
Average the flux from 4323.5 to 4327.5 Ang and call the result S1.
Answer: 1.06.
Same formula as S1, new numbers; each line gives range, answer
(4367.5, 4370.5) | 1.2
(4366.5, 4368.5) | 1.21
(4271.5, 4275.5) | 0.973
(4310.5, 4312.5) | 0.799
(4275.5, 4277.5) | 1.17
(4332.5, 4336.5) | 1.18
